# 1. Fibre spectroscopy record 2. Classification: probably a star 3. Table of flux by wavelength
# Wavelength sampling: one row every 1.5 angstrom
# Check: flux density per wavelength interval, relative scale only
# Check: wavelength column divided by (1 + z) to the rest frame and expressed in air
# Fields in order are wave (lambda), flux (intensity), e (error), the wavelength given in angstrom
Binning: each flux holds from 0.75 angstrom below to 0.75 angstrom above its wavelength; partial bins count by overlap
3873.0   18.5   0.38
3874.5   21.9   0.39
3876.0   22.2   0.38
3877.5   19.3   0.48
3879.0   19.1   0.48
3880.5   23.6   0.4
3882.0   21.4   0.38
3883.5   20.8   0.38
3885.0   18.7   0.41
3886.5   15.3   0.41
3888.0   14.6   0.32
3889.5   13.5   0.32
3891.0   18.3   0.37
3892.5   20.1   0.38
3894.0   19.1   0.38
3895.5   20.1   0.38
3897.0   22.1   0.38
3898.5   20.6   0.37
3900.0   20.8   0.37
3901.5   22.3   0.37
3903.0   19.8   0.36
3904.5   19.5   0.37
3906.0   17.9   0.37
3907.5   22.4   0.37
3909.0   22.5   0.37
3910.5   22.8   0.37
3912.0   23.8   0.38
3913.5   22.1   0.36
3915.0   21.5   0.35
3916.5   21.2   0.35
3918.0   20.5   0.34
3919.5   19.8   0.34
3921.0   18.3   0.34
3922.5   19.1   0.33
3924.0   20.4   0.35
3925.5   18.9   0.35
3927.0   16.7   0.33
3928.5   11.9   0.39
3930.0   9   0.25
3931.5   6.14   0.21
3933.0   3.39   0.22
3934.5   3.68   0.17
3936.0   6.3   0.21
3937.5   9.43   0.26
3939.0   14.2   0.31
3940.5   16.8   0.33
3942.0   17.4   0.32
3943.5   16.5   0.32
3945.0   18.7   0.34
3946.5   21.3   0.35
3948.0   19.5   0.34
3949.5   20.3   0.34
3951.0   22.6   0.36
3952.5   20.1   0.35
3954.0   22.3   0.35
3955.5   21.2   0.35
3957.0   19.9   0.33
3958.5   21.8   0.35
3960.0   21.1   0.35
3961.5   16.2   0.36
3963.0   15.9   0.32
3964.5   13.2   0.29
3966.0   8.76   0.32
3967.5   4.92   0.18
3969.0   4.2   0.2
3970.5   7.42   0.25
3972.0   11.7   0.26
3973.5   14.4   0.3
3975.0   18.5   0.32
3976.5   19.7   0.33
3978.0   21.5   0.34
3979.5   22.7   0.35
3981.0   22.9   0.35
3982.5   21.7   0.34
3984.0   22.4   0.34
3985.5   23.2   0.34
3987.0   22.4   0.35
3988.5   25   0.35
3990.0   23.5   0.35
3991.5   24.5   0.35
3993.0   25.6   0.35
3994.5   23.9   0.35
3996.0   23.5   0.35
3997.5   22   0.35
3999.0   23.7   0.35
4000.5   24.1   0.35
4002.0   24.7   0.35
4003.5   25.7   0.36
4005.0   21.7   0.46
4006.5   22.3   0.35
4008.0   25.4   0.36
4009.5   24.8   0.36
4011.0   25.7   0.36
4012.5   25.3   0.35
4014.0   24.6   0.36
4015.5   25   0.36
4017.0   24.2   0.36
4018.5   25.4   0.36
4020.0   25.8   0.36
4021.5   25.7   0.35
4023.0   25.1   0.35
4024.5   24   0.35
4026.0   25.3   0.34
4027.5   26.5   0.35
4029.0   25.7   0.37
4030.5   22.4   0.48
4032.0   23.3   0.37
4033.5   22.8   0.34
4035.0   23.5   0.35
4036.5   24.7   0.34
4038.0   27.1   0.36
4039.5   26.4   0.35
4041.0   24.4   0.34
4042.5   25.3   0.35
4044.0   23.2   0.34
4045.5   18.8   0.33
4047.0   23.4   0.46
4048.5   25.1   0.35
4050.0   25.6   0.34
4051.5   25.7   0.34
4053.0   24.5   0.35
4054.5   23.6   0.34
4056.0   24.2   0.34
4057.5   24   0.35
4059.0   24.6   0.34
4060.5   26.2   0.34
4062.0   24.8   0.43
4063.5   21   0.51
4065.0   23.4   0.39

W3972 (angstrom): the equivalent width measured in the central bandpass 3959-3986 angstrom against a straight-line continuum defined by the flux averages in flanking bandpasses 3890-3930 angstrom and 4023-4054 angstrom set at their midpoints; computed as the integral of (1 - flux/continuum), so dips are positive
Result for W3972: 7.3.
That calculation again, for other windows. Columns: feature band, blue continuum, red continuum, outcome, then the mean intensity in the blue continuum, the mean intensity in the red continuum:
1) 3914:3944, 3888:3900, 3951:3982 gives 5.5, 18.9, 16.6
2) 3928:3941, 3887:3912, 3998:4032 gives 7.7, 19.9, 24.6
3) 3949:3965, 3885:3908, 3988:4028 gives 1.7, 19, 24.5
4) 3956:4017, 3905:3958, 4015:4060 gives 2.4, 17.4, 24.5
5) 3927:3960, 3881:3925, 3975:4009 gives 9.2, 20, 23.2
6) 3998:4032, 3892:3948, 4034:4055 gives -2.8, 17.5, 24.4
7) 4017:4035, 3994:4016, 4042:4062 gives -0.4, 24.2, 24.2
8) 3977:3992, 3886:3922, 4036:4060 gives -0.3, 20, 24.4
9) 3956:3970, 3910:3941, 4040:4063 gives 3.1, 15.5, 24.2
